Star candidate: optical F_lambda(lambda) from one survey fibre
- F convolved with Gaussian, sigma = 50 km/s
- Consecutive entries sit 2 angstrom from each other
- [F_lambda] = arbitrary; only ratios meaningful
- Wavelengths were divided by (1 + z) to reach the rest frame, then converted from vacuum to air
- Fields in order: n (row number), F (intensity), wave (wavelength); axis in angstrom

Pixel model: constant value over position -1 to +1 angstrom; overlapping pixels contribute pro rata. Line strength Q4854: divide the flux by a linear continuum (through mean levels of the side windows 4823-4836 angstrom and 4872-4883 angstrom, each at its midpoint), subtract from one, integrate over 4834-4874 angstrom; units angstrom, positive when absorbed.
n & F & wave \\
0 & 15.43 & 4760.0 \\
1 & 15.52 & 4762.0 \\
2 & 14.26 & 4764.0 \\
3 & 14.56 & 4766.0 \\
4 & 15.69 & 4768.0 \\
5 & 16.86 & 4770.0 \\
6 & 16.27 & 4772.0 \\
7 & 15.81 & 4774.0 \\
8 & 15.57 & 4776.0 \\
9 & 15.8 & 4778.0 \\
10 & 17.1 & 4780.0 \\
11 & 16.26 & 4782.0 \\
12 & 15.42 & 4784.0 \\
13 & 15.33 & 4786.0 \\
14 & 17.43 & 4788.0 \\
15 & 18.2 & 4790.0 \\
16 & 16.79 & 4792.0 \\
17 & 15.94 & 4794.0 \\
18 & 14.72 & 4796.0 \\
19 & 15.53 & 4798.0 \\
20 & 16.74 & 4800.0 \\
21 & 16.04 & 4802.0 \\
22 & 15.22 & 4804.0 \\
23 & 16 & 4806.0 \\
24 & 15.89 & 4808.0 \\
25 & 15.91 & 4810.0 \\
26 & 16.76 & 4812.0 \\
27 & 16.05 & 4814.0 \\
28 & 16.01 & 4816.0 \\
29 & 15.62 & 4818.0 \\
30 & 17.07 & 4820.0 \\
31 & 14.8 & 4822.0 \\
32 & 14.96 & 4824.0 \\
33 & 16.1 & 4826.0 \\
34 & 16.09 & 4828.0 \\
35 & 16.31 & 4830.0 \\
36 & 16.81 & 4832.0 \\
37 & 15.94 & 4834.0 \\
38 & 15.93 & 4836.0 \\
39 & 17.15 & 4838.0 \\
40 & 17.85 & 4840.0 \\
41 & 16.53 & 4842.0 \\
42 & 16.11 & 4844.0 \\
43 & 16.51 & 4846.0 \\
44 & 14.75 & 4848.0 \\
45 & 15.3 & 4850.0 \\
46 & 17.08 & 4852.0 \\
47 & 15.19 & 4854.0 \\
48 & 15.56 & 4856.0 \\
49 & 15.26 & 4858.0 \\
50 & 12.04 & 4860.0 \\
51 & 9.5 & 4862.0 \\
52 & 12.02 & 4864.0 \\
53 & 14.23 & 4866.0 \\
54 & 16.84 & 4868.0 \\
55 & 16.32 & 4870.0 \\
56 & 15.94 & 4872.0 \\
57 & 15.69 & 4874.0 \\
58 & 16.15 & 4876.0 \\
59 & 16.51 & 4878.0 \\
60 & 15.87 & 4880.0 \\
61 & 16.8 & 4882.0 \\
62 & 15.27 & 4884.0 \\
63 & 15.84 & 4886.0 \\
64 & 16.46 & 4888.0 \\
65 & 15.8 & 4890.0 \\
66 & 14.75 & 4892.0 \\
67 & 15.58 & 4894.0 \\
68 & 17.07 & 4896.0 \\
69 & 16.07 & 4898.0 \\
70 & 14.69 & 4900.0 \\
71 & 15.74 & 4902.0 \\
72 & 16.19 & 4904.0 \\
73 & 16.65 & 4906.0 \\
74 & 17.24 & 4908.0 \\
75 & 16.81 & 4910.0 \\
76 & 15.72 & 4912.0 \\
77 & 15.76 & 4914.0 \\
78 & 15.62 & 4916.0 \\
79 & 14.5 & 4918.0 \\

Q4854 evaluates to 2.0 angstrom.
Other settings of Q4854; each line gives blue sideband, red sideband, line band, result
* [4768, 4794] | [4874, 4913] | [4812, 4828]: 0.4 angstrom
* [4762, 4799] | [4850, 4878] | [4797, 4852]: -2.6 angstrom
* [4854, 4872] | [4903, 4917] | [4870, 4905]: -1.5 angstrom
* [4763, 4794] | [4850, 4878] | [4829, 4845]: -1.4 angstrom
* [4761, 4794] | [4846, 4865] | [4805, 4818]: -0.7 angstrom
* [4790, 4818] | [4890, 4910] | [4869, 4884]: -0.1 angstrom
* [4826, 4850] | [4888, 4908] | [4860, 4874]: 1.8 angstrom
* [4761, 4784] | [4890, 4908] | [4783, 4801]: -0.5 angstrom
